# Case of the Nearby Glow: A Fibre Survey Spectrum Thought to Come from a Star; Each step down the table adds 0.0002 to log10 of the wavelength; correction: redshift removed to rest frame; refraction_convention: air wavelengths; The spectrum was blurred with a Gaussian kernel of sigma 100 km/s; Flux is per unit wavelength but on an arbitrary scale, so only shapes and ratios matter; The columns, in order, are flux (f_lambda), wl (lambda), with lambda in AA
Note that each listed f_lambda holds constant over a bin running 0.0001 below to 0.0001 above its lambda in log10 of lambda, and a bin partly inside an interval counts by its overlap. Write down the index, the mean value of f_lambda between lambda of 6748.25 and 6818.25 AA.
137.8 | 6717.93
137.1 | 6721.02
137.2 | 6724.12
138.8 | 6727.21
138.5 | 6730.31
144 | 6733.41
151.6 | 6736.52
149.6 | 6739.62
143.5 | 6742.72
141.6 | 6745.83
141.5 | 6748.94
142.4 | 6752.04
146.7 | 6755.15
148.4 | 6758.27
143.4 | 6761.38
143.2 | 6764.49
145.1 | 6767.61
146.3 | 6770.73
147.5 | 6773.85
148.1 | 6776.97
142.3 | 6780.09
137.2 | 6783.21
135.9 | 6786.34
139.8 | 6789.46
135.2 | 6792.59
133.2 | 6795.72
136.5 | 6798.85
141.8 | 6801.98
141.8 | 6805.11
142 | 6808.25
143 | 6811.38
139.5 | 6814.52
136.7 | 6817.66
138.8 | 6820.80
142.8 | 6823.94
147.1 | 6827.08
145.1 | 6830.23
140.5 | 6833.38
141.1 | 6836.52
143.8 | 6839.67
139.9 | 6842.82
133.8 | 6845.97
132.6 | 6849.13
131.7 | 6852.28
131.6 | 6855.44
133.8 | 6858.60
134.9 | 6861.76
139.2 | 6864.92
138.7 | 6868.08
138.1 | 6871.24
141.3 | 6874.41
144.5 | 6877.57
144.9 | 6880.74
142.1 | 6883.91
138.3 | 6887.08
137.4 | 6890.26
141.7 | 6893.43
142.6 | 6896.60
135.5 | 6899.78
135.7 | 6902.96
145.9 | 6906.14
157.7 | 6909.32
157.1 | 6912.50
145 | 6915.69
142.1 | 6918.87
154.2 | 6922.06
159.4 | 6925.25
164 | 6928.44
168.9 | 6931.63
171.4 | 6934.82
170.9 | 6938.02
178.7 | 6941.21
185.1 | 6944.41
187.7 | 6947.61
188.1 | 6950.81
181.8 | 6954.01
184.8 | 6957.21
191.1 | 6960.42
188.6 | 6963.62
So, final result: 142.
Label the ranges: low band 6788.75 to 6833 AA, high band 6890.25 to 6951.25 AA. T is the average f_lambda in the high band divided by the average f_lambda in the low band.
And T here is 1.13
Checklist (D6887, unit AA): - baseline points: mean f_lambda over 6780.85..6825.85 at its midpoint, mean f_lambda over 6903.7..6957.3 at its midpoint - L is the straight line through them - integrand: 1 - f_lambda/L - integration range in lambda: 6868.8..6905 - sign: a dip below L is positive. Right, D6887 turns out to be 3.8 AA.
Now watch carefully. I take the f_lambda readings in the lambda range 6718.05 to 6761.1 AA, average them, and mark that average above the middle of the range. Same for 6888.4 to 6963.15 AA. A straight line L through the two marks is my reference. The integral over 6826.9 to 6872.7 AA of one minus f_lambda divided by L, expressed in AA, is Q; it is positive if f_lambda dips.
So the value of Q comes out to 4.92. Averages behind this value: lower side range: 143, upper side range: 162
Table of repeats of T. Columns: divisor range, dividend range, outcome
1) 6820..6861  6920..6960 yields 1.26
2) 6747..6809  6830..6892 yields 0.98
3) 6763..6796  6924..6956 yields 1.24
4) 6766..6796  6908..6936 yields 1.11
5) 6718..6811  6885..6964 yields 1.14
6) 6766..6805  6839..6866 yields 0.96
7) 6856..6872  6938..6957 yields 1.34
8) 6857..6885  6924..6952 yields 1.25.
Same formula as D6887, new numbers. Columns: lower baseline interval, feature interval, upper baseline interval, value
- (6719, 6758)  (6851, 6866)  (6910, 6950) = 2.2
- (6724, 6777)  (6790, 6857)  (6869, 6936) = 3.2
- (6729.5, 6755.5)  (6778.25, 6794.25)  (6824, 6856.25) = 0.4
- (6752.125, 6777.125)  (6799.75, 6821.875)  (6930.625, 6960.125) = 2.0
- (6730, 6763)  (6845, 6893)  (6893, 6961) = 6.0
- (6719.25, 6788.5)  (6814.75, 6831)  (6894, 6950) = 0.9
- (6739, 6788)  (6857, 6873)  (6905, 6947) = 1.9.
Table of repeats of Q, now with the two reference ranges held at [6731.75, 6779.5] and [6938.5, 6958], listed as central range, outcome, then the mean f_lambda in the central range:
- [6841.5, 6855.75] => 2.6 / 134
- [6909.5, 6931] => 2.8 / 155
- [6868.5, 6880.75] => 2.0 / 142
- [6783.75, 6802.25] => 1.9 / 137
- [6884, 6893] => 1.7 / 139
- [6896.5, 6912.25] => 2.7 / 145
